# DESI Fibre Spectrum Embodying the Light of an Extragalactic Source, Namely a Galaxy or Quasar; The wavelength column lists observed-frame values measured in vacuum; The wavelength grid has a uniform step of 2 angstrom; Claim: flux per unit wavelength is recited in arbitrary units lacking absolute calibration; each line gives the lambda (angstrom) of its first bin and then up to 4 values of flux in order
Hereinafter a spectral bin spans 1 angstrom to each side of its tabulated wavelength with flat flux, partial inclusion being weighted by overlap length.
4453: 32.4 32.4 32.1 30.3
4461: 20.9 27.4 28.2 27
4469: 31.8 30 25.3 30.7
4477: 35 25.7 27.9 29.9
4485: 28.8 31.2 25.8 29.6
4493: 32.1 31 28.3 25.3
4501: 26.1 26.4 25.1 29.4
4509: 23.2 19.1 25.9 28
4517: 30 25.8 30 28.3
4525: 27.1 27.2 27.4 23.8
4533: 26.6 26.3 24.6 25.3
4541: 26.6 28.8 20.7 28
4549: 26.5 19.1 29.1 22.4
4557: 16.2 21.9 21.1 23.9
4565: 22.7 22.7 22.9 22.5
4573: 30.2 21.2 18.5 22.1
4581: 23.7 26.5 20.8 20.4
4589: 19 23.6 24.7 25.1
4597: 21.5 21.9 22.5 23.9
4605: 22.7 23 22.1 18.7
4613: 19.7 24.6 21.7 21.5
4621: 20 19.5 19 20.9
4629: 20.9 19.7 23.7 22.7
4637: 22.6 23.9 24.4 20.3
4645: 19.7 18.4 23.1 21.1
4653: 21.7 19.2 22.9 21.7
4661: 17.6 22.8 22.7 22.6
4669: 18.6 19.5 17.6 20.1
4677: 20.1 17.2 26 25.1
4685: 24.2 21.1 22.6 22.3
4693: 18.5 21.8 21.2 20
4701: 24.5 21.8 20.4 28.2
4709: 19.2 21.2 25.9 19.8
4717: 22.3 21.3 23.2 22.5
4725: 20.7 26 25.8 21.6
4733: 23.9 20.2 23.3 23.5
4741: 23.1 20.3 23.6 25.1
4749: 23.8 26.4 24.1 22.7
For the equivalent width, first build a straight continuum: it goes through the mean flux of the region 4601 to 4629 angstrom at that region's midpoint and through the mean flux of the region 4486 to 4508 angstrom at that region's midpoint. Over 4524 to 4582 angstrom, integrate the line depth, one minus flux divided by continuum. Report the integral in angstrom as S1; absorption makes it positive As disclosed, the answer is 2.0 angstrom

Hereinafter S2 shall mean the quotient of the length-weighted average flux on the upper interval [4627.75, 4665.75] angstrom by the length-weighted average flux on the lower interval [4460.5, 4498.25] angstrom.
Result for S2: 0.7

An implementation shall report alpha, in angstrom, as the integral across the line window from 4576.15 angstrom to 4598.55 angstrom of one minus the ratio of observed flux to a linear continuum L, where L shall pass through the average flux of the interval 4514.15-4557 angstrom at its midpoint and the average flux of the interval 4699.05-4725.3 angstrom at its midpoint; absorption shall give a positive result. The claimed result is 2.31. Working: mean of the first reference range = 26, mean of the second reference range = 22.3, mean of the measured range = 22.4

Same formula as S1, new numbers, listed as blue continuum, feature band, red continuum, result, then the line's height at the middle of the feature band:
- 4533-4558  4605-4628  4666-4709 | 2.00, 23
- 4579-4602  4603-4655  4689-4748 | 2.71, 22.6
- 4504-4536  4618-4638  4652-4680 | 0.77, 21.9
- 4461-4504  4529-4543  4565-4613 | -0.20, 25.5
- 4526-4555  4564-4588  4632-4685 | 1.47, 24.3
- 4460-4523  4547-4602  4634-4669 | 3.90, 24.5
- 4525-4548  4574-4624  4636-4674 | 3.06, 23.4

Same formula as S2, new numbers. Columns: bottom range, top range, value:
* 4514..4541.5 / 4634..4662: 0.79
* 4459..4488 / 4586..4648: 0.76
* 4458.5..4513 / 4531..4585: 0.86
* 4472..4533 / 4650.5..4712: 0.77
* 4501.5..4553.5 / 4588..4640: 0.84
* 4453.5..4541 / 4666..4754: 0.80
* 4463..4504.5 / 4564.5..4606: 0.79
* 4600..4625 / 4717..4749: 1.06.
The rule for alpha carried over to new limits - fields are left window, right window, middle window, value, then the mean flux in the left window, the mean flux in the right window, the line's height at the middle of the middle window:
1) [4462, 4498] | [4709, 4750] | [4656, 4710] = 5.5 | 29.2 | 22.8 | 24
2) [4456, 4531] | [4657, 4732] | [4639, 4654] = 1.2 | 27.9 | 21.8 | 23.3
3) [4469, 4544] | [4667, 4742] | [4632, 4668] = 2.8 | 27.6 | 22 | 23.5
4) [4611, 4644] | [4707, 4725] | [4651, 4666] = 0.4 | 21.5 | 22.2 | 21.7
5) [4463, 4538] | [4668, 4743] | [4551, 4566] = 2.2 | 27.7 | 22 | 26.1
